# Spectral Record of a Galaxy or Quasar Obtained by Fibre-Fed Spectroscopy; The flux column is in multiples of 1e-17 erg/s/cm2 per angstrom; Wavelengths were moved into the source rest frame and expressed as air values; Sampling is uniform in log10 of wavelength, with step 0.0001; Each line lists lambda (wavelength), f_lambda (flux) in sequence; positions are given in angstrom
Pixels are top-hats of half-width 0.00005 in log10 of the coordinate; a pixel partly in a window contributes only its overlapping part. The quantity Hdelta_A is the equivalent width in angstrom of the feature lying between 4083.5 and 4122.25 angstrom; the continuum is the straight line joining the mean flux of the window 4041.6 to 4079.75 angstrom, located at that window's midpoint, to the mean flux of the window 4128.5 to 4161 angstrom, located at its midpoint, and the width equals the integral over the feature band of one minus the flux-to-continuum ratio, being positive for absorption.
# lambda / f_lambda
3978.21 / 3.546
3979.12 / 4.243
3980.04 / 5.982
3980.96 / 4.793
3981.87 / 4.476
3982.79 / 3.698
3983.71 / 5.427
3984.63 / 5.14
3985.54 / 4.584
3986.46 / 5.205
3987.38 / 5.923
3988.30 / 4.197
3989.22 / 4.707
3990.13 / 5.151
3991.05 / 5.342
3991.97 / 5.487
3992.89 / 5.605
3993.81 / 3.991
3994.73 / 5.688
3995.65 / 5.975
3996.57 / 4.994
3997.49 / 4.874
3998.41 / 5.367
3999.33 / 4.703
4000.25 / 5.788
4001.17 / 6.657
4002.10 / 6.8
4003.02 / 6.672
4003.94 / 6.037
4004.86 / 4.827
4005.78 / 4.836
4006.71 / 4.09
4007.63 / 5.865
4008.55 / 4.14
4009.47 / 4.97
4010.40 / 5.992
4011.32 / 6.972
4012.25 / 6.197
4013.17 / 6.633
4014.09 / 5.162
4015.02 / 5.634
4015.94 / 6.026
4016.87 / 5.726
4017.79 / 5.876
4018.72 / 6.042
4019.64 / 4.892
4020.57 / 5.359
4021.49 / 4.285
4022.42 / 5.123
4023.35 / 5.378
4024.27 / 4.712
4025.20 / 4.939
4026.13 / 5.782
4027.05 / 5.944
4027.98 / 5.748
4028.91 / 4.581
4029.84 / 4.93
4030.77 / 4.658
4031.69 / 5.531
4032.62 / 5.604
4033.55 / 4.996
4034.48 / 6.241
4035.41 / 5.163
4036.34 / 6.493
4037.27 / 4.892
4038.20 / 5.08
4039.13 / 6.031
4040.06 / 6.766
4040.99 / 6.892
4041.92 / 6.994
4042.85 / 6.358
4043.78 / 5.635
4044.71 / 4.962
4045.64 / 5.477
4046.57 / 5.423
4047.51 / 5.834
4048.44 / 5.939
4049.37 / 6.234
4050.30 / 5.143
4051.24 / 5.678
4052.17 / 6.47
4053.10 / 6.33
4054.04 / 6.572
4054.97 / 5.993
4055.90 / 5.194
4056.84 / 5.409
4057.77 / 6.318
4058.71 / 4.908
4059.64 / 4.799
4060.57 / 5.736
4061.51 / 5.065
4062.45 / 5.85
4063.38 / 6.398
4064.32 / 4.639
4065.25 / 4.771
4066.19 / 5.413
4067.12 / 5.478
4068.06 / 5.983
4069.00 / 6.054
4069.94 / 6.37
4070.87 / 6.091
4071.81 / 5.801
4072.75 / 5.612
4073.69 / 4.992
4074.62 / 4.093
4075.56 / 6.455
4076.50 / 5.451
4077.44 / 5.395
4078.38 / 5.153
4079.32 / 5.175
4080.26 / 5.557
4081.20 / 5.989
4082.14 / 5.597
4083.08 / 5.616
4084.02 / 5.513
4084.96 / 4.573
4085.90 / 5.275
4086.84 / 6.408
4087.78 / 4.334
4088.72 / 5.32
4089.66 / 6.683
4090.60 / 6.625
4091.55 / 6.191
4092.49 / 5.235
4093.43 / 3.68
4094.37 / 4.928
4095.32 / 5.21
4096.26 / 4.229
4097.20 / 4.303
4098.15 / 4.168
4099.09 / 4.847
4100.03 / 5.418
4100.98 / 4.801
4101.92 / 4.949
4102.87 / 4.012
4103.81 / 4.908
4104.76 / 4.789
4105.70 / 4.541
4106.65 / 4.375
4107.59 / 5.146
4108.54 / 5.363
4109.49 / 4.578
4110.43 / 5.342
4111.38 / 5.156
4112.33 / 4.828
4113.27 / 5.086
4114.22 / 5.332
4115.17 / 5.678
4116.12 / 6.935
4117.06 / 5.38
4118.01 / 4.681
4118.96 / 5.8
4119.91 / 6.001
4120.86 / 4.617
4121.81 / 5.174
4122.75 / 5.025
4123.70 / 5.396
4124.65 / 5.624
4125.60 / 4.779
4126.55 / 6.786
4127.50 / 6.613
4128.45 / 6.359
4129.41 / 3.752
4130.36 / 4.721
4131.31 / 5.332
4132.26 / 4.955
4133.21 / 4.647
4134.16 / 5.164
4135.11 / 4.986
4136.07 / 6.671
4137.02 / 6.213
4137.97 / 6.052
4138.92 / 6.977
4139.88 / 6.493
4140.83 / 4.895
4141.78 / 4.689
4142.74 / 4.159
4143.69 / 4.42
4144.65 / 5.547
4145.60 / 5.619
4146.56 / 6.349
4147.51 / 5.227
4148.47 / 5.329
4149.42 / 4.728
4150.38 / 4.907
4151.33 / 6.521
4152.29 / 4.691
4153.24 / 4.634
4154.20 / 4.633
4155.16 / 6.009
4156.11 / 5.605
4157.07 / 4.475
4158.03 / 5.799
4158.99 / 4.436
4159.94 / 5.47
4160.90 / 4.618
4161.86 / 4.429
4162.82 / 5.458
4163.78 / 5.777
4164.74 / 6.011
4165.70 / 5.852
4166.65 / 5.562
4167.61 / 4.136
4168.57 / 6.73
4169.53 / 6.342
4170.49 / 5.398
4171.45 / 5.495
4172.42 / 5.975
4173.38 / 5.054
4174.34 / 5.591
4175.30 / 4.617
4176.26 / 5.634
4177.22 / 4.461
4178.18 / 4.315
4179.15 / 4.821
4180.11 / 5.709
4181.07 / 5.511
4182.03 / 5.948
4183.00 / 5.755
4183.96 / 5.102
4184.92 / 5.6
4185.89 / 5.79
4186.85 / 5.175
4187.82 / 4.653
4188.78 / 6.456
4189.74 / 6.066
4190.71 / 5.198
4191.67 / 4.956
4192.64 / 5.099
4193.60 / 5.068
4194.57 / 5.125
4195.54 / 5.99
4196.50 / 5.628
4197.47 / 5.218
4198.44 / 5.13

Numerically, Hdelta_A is 2.3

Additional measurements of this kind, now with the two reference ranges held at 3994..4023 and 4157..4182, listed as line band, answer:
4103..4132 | 0.74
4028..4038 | 0.33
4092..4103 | 1.52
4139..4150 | 0.15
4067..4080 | -0.31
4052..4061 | -0.45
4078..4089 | 0.12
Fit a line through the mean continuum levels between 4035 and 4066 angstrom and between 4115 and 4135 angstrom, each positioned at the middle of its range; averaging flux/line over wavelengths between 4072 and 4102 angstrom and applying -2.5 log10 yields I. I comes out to 0.064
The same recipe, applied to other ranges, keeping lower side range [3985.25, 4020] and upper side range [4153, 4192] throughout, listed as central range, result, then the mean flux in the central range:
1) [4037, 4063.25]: -0.07 mag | 5.8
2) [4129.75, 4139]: -0.02 mag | 5.49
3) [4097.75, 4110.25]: 0.13 mag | 4.78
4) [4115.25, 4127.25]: -0.03 mag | 5.55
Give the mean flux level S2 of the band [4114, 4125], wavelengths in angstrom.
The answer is 5.47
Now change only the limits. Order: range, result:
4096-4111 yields 4.75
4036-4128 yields 5.46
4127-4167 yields 5.35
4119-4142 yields 5.51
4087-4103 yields 5.04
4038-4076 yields 5.74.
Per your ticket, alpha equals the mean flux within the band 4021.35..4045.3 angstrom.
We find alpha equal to 5.54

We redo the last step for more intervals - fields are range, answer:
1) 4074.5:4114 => 5.14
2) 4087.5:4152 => 5.26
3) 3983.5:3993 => 5.14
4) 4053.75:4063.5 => 5.62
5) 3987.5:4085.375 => 5.54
